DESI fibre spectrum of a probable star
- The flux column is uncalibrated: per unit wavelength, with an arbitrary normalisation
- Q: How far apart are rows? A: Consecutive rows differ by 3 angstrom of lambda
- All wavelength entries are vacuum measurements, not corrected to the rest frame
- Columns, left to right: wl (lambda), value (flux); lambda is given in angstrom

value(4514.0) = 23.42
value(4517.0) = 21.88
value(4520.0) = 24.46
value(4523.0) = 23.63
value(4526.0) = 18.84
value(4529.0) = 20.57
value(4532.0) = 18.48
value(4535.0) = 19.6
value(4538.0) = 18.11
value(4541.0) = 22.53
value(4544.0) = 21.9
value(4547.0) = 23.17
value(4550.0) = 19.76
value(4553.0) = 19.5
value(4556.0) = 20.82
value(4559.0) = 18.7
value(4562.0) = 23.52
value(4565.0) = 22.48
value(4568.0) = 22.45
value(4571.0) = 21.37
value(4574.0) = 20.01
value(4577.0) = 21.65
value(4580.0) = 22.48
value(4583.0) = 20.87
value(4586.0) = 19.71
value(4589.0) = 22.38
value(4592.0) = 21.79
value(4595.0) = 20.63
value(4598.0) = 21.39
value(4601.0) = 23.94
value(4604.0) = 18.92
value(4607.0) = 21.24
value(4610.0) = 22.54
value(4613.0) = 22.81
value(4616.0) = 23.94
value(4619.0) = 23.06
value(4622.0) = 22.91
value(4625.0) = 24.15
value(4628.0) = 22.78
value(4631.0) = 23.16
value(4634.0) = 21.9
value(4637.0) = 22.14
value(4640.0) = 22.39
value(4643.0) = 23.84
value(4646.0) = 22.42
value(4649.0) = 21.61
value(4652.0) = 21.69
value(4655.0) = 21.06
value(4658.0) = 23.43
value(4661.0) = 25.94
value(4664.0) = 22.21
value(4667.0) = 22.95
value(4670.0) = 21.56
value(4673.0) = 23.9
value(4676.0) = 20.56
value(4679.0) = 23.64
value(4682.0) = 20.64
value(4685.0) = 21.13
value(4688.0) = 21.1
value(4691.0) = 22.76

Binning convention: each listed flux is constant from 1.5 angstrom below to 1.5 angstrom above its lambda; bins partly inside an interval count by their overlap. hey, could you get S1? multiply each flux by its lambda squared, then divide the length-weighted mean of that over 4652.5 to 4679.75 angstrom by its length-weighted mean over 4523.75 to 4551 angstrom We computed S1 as 1.2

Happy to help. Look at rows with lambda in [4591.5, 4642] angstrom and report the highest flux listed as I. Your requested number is 24.15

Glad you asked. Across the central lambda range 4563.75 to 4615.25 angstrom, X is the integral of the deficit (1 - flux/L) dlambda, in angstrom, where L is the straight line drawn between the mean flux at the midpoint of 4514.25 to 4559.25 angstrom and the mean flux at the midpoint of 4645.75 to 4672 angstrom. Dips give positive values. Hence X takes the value 0.1 angstrom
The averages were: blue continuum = 20.9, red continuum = 22.6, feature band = 21.6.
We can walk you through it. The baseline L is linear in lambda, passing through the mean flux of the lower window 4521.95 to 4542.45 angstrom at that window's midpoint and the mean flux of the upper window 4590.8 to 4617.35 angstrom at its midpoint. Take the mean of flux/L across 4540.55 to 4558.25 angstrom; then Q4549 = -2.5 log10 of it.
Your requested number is -0.027 mag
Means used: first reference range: 20.2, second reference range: 21.9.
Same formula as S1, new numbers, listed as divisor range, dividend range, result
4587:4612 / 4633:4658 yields 1.05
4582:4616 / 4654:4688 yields 1.07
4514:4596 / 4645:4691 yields 1.10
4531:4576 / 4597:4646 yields 1.11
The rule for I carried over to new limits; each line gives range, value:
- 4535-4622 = 23.94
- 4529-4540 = 20.57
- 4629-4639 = 23.16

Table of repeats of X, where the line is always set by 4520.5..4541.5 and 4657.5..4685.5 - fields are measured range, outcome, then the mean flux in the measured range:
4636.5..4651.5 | -0.2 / 22.4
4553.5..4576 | -0.4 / 21.3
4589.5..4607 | 0.0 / 21.4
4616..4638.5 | -1.1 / 22.9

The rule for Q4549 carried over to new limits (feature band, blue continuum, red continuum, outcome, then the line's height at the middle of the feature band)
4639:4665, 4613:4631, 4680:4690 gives -0.02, 22.3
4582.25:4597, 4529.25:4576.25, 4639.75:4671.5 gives 0.02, 21.5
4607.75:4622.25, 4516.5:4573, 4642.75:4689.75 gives -0.06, 21.8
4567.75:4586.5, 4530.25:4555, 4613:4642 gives 0.01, 21.4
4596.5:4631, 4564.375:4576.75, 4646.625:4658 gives -0.04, 21.7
